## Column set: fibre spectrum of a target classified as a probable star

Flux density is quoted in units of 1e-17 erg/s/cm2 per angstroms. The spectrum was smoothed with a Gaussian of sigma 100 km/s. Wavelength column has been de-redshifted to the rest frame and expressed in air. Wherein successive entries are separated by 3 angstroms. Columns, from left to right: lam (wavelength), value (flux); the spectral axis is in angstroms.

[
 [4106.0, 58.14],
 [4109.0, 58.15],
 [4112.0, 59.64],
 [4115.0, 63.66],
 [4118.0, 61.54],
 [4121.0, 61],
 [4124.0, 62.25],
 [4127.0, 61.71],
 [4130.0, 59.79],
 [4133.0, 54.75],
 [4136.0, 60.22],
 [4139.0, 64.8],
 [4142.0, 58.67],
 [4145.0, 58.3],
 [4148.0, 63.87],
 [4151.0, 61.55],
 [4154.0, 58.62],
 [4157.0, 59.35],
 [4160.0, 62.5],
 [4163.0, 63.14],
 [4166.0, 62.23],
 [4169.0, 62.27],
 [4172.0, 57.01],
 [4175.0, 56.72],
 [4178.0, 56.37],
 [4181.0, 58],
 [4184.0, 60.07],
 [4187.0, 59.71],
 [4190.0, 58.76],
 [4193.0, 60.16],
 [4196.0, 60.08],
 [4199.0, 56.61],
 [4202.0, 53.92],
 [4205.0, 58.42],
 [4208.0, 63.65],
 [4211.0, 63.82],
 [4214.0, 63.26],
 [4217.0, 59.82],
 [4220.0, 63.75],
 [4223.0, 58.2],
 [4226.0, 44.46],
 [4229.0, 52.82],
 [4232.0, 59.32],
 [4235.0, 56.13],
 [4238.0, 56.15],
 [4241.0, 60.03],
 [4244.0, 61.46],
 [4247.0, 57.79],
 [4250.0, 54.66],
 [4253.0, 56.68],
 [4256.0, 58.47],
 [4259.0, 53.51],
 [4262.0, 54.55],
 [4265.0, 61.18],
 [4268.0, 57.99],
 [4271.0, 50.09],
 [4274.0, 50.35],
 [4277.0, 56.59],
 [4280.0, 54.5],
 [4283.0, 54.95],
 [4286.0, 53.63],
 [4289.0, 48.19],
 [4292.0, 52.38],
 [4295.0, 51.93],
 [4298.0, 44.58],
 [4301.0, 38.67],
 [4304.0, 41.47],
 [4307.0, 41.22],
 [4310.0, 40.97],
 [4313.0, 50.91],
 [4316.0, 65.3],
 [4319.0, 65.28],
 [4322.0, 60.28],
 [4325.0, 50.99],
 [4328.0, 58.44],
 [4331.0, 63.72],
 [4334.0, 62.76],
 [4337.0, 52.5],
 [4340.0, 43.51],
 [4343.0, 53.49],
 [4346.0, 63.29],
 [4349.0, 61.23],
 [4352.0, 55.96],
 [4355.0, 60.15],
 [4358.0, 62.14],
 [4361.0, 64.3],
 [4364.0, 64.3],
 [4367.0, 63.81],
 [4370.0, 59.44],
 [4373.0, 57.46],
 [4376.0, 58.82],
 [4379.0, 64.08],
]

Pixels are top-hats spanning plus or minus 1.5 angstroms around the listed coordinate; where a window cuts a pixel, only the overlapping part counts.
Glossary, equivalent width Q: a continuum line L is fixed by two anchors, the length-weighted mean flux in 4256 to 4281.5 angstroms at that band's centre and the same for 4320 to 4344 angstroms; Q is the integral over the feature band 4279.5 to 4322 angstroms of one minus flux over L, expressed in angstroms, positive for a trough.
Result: 3.81 angstroms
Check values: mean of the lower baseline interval 55.1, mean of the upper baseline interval 56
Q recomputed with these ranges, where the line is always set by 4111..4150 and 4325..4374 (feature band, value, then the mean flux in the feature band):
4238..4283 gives 2.6 angstroms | 56.2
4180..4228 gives 1.0 angstroms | 58.9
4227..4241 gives 0.9 angstroms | 56.1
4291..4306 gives 3.5 angstroms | 45.4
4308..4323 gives 0.8 angstroms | 55.9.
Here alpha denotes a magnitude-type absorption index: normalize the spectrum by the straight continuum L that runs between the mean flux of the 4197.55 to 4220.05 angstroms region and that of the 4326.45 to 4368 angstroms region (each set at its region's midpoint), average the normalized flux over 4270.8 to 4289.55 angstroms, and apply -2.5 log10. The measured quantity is 0.129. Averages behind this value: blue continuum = 60.2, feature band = 53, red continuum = 59.2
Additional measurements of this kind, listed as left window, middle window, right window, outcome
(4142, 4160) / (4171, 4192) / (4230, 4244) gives 0.03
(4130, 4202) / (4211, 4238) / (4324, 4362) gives 0.03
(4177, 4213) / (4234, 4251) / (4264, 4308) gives -0.06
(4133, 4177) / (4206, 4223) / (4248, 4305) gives -0.11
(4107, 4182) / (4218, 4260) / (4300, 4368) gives 0.03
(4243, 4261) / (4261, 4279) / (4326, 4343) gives 0.03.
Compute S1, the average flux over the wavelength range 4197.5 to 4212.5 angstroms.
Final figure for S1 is 59.3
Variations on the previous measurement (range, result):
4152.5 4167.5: 61.2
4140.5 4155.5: 60.2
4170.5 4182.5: 57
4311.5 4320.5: 60.5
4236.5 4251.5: 58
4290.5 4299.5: 49.6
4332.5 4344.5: 53.1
